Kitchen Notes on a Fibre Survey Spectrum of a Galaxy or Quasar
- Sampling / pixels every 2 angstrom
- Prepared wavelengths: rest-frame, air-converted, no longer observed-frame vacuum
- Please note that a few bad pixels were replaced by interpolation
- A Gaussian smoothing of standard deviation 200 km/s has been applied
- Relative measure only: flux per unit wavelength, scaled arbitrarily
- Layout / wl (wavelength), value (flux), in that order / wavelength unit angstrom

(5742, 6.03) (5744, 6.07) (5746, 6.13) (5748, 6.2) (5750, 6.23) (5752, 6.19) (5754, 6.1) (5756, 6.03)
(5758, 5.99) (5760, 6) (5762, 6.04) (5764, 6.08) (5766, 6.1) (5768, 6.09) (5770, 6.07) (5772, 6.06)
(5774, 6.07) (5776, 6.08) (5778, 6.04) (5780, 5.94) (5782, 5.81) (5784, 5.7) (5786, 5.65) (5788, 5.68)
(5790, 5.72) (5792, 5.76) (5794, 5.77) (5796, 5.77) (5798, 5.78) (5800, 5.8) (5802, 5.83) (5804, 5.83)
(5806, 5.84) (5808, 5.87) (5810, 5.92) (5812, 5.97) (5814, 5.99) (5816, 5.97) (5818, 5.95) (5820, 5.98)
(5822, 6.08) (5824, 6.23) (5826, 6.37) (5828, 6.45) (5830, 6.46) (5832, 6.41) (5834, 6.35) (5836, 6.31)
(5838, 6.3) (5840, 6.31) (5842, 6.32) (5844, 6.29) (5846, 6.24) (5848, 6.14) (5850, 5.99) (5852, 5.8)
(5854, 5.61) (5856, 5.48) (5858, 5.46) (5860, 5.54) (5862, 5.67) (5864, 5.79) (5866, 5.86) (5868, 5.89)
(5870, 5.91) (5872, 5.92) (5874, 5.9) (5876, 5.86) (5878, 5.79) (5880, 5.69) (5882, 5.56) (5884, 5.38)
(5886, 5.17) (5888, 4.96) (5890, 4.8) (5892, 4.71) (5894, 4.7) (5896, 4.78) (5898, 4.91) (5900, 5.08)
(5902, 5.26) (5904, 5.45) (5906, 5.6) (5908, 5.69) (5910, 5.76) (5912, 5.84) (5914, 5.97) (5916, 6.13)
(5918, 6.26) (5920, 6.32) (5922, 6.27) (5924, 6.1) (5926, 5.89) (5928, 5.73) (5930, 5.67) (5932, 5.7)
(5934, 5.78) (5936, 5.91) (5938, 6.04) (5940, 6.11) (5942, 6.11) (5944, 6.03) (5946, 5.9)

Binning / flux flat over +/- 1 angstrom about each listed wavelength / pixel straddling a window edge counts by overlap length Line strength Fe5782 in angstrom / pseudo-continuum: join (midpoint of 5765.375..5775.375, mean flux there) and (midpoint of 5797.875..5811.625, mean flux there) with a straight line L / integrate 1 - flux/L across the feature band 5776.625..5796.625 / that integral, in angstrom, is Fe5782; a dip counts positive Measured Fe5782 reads 0.6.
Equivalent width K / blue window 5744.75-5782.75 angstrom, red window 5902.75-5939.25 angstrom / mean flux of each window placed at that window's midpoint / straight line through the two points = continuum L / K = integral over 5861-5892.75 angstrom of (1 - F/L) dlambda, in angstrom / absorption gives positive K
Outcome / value 2.0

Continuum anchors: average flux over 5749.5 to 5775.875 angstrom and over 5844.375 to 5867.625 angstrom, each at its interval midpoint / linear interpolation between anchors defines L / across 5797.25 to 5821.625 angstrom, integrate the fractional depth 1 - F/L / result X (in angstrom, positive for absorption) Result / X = 0.2 angstrom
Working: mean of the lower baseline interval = 6.08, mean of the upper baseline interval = 5.8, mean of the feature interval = 5.9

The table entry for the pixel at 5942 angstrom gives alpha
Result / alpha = 6.11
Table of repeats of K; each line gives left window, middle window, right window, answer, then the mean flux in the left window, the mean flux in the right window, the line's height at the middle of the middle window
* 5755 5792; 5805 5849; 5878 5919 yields -3.6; 5.95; 5.39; 5.71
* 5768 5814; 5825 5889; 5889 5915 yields -4.6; 5.87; 5.27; 5.51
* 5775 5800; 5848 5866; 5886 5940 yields -0.1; 5.81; 5.59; 5.69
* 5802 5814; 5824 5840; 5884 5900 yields -2.2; 5.89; 4.91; 5.61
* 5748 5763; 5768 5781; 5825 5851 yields 0.2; 6.09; 6.3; 6.14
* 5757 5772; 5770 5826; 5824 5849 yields 2.5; 6.05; 6.33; 6.18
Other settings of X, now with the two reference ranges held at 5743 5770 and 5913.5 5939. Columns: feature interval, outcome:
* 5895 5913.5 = 1.87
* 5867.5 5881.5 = 0.41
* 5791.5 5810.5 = 0.78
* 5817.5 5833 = -0.52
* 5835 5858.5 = 0.01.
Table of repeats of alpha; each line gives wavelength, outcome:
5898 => 4.91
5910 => 5.76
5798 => 5.78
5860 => 5.54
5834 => 6.35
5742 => 6.03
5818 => 5.95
